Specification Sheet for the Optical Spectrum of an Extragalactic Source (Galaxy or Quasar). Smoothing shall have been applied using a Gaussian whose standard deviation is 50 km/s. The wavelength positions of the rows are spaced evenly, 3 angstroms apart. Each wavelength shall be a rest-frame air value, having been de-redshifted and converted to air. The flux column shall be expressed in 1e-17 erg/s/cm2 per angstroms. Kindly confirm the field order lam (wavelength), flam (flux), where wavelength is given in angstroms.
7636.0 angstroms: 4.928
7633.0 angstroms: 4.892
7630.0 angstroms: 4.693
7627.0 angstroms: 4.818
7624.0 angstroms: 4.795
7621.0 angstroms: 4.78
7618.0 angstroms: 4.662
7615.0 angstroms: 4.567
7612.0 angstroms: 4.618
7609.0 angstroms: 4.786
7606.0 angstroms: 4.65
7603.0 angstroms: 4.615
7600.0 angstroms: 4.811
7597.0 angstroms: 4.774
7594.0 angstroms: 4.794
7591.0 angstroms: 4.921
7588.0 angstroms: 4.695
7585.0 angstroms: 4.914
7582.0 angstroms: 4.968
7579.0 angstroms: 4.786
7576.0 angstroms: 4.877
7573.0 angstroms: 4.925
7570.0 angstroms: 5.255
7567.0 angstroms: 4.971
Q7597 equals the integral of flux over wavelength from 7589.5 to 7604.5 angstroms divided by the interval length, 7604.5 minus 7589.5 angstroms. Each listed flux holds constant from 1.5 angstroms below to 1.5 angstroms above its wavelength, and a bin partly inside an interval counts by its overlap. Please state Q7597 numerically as 4.78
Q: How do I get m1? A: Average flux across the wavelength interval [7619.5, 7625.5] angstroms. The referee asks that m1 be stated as 4.79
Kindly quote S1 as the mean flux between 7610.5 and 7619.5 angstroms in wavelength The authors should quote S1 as 4.62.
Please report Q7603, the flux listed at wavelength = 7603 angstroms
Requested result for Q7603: 4.615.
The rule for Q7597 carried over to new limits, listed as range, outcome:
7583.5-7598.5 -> 4.82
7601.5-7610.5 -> 4.68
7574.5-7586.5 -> 4.89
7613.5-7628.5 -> 4.72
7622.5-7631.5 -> 4.77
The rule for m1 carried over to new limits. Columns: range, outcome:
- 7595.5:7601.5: 4.79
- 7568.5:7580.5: 4.96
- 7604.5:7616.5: 4.66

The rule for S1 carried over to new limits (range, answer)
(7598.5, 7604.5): 4.71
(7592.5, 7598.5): 4.78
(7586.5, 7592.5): 4.81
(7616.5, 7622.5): 4.72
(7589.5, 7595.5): 4.86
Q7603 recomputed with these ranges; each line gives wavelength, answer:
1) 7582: 4.968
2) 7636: 4.928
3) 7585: 4.914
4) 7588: 4.695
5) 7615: 4.567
